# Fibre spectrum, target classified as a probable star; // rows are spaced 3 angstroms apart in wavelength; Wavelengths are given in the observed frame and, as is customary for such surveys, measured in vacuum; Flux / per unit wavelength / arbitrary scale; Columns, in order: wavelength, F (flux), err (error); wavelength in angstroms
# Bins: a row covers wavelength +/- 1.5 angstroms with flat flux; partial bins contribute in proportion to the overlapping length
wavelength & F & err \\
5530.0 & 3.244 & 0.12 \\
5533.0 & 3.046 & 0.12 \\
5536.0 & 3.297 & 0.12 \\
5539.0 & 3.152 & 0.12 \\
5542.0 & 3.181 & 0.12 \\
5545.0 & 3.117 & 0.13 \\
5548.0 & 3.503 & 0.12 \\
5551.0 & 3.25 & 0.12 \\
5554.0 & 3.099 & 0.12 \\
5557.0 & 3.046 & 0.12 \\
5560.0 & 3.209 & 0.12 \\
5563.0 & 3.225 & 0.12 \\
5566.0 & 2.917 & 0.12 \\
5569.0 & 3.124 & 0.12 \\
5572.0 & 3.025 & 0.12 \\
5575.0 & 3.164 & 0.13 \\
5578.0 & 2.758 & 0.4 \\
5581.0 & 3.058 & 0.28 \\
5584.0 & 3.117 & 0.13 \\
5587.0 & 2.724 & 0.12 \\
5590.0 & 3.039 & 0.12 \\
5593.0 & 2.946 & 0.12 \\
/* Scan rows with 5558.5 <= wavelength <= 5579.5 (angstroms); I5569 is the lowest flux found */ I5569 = 2.758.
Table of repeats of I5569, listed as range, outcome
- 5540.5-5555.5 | 3.099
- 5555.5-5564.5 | 3.046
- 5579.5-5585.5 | 3.058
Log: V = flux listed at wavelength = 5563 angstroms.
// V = 3.225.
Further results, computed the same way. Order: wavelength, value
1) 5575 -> 3.164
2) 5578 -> 2.758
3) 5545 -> 3.117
